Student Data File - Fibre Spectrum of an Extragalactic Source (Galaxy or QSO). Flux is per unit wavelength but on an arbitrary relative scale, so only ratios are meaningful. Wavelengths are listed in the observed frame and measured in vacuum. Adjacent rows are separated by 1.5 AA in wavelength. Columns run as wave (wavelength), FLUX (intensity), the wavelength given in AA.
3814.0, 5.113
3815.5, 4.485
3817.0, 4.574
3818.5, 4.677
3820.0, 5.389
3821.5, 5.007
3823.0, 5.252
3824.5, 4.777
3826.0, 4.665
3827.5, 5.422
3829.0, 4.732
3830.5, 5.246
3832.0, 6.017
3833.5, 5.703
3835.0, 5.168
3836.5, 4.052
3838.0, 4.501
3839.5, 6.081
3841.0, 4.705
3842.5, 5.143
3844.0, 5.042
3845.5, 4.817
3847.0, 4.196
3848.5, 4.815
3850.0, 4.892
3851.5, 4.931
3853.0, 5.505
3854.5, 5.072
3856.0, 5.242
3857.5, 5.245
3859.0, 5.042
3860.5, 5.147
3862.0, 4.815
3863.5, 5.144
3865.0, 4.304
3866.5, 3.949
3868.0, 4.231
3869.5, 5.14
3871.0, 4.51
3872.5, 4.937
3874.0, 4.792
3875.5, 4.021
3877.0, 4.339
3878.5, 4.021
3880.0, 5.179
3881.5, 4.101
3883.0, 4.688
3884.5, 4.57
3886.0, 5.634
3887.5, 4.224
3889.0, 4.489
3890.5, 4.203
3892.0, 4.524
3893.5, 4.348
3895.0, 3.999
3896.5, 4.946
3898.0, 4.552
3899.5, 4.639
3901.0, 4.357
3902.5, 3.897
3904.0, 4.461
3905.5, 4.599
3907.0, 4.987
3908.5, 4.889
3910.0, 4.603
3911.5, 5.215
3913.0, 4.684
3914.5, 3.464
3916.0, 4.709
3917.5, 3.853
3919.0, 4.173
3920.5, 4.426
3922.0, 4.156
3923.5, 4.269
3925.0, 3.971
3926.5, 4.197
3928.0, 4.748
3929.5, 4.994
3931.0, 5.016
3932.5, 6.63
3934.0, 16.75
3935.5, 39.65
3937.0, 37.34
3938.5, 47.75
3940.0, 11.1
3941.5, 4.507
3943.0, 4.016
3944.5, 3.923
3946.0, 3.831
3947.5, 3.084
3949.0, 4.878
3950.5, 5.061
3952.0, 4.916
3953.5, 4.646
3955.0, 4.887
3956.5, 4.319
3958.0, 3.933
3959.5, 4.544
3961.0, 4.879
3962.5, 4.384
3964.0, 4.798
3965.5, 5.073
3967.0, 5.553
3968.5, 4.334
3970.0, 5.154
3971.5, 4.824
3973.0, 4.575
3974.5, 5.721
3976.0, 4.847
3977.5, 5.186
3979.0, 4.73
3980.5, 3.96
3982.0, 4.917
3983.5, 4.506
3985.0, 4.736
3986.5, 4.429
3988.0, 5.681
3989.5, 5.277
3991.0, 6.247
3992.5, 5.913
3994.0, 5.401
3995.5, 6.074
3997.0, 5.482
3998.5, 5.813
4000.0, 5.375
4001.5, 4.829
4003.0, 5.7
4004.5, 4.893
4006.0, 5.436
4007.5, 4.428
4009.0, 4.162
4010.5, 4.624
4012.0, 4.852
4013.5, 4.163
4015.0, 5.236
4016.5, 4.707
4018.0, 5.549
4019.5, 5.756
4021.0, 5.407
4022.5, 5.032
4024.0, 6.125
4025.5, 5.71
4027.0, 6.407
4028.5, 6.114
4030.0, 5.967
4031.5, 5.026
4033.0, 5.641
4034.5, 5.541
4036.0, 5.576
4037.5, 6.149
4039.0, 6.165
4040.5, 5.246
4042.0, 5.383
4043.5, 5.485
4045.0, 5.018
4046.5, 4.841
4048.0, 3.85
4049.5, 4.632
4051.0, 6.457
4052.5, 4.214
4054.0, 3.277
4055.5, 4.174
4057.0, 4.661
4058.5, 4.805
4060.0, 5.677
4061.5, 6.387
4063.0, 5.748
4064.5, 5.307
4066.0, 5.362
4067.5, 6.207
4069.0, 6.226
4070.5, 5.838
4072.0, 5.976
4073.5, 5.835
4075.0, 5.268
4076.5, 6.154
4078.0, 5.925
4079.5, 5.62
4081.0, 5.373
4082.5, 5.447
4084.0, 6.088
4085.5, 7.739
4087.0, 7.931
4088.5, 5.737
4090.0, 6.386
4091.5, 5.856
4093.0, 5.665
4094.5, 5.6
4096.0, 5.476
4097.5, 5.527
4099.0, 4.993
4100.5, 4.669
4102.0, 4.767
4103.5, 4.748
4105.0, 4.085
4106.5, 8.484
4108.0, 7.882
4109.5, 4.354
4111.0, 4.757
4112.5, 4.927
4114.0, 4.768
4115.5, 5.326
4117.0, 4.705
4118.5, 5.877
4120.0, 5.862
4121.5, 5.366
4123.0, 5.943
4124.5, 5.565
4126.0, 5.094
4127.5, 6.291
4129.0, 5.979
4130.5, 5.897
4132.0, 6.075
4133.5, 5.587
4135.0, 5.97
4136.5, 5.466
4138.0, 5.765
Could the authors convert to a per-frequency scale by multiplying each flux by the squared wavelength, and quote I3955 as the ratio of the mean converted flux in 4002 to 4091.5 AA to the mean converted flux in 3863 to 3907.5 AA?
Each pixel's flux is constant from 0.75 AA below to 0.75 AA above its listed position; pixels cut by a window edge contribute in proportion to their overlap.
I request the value 1.3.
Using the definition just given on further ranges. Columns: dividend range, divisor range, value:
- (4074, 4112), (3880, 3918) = 1.41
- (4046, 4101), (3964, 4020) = 1.14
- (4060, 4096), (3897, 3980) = 0.92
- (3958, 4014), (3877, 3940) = 0.68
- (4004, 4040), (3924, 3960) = 0.56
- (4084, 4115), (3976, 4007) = 1.16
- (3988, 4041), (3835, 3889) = 1.23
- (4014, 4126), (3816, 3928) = 1.30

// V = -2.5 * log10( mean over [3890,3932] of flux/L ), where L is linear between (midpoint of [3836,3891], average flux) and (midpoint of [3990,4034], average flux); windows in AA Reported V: 0.11 mag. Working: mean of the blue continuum 4.75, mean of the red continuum 5.38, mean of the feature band 4.47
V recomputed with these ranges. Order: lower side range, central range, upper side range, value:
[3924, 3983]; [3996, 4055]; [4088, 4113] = 0.28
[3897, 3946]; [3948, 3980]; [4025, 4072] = 0.48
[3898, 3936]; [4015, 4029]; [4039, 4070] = -0.04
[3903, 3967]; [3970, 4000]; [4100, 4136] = 0.33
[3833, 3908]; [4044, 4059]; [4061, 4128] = 0.20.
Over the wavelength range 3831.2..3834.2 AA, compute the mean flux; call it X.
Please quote 5.85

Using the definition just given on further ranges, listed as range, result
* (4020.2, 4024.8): 5.53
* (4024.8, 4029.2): 6.08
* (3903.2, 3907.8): 4.68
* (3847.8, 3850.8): 4.86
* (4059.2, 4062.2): 6.01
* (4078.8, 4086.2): 6.04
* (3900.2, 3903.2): 4.14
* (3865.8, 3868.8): 4.11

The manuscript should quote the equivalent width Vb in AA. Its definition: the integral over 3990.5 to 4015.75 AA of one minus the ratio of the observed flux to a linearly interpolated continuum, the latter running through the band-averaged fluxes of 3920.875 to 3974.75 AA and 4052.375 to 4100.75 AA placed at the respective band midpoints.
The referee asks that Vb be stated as 6.8 AA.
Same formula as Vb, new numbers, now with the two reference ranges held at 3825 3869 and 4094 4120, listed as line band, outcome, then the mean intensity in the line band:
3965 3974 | 0.4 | 4.94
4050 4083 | -0.9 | 5.45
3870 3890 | 1.7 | 4.58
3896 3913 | 1.4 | 4.65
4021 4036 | -1.3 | 5.71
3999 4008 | 0.1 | 5.15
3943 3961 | 2.6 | 4.37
